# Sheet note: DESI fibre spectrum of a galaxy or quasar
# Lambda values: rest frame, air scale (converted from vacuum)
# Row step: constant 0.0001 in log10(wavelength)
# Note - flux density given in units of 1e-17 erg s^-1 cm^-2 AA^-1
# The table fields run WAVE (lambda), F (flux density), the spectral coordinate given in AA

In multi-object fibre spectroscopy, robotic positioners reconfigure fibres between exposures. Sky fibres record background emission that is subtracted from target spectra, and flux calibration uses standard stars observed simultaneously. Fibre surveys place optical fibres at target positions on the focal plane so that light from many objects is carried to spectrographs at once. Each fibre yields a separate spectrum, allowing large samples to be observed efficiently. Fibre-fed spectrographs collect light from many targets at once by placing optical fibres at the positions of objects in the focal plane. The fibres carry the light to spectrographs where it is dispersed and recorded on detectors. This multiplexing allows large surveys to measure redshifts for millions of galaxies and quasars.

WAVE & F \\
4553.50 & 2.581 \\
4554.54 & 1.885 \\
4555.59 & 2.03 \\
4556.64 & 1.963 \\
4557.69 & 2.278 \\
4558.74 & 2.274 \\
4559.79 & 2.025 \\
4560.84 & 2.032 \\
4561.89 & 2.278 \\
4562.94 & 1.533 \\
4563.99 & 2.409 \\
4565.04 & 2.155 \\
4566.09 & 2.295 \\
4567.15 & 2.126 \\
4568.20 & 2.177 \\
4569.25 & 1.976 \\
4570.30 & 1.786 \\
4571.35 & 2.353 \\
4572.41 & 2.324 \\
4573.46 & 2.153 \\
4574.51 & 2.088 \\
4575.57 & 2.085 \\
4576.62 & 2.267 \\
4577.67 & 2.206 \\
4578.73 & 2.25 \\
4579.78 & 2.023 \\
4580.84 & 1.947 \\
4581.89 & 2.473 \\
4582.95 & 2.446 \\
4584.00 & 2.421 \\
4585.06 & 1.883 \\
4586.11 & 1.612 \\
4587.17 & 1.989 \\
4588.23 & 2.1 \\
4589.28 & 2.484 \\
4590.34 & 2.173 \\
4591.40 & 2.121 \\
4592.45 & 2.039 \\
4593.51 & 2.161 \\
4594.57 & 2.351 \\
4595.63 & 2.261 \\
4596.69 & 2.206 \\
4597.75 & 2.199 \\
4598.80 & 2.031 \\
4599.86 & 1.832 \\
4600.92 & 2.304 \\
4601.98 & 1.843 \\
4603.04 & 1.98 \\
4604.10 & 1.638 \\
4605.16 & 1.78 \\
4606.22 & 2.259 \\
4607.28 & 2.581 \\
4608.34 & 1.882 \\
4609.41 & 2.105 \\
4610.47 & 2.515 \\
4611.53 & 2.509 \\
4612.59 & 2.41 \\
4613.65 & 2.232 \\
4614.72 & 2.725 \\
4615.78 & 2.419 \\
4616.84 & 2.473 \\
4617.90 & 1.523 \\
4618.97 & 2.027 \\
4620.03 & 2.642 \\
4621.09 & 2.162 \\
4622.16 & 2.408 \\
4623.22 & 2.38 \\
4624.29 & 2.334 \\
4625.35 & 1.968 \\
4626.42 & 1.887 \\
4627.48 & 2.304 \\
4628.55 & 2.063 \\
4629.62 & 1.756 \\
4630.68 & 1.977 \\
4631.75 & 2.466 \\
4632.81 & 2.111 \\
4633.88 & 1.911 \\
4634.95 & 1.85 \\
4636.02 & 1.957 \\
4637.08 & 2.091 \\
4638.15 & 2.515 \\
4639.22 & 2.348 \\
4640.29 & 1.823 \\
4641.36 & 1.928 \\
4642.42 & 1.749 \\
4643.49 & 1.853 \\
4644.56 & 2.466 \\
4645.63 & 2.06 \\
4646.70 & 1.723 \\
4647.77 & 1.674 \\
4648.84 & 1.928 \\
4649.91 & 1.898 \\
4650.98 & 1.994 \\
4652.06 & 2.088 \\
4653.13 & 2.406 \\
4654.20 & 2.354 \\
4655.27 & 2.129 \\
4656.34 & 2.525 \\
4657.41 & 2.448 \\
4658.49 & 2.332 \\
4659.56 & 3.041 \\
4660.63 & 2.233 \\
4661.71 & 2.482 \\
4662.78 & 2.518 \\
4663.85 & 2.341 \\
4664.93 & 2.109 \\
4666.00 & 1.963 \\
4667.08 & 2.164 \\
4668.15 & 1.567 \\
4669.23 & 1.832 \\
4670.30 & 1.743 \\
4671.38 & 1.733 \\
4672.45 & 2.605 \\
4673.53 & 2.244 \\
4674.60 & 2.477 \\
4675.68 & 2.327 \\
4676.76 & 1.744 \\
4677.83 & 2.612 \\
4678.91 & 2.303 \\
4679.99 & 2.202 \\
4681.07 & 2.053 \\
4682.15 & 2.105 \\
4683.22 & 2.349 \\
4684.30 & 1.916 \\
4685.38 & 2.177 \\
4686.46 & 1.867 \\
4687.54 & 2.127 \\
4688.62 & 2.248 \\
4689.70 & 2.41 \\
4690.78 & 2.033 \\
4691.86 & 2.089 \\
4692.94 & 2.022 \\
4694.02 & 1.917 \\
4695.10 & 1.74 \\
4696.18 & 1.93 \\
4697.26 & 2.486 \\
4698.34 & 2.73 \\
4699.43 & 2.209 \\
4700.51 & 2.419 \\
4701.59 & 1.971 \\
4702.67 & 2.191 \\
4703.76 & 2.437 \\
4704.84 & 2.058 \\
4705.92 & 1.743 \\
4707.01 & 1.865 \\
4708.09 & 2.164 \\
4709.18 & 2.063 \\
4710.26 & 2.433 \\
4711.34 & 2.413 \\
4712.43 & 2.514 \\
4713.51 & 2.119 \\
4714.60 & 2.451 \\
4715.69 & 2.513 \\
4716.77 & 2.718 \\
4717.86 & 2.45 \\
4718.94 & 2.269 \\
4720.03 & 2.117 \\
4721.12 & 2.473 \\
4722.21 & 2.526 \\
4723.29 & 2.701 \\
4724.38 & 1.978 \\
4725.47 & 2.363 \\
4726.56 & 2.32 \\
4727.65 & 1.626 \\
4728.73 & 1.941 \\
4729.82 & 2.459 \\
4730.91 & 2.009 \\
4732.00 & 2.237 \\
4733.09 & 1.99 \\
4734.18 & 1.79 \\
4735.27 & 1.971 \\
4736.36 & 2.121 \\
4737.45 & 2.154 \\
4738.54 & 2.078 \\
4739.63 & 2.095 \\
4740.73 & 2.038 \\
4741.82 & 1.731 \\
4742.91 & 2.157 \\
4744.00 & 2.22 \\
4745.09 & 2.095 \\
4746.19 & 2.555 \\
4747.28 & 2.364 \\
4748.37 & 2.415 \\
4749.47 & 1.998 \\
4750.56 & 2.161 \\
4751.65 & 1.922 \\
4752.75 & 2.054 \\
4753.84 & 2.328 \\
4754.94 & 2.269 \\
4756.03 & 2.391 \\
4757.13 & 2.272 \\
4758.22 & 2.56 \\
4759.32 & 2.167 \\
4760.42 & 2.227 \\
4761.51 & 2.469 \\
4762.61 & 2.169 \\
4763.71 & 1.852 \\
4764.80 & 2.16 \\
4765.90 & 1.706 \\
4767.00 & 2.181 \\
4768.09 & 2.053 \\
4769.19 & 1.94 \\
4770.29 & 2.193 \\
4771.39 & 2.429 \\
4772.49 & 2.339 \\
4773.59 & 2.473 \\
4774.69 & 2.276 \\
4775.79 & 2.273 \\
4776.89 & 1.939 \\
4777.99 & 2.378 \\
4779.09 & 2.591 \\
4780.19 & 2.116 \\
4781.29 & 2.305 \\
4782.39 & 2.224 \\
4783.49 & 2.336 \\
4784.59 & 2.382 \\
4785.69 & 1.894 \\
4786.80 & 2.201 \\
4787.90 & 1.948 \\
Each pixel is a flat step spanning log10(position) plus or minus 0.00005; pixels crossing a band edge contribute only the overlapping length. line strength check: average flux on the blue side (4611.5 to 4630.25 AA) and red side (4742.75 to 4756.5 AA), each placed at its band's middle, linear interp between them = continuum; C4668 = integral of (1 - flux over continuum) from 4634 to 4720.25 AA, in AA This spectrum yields 2.2 AA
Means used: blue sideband 2.23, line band 2.17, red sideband 2.23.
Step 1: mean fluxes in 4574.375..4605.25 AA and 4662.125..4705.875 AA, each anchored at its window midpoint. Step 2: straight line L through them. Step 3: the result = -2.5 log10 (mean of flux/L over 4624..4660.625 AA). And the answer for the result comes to 0.01 mag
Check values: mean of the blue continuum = 2.11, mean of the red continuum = 2.15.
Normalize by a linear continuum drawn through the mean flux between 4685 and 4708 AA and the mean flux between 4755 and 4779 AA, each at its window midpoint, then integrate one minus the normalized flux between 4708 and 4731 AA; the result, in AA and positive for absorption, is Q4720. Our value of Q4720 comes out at -1.6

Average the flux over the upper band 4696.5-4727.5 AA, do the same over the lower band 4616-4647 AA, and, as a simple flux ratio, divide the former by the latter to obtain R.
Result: 1.09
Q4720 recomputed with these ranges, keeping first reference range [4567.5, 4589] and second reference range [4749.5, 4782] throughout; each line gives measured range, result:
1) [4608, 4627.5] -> -1.0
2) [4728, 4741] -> 0.8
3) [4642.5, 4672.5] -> 0.4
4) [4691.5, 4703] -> 0.1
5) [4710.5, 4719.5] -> -1.0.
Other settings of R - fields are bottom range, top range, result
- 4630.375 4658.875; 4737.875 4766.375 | 1.04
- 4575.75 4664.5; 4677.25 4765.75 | 1.01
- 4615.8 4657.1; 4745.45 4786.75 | 1.06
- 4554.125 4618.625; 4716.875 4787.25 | 1.02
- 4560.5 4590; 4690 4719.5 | 1.04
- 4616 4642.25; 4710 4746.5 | 1.05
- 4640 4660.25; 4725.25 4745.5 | 0.97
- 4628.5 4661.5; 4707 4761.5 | 1.05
